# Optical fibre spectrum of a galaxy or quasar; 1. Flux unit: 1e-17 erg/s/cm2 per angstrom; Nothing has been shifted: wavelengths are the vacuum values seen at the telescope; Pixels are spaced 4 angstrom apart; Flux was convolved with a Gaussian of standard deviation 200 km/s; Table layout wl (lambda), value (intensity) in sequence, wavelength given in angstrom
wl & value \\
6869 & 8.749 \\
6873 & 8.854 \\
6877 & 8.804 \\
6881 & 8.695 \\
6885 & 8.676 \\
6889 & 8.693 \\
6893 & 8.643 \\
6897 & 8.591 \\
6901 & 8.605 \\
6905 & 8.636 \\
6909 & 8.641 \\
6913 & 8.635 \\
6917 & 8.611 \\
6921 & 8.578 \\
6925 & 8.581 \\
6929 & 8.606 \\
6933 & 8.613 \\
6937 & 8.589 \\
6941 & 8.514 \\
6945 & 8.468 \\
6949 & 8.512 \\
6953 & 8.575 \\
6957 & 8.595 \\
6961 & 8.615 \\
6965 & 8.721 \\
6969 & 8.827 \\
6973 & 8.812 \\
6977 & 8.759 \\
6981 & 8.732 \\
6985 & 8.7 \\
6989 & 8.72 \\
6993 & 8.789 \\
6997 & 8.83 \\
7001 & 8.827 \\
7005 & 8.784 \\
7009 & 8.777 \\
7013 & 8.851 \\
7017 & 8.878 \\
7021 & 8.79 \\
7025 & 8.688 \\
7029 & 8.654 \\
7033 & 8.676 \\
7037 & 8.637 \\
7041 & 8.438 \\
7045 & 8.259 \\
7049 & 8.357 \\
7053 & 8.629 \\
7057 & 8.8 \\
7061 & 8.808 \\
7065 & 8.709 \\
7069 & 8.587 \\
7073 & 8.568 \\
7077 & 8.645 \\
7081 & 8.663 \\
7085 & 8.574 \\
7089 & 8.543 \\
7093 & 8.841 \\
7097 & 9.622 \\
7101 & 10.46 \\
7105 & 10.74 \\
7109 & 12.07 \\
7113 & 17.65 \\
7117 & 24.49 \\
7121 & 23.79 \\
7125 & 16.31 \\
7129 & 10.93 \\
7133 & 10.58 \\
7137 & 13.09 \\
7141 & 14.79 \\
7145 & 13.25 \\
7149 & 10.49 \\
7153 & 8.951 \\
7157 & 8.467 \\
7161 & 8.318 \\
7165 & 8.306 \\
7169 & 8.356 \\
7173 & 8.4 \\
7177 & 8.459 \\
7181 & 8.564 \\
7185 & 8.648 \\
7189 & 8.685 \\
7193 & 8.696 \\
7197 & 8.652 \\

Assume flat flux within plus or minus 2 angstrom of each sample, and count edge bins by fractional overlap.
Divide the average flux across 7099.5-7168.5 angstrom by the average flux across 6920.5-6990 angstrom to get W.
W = 1.51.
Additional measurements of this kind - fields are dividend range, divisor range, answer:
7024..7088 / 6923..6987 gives 1.00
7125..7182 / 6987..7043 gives 1.18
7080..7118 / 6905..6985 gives 1.36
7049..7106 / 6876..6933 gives 1.04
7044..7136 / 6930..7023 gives 1.30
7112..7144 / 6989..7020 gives 1.85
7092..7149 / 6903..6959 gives 1.63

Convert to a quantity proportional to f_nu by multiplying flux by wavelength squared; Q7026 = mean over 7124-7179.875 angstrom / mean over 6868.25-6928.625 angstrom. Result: 1.3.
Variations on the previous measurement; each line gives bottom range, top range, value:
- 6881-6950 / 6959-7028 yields 1.04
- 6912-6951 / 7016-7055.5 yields 1.03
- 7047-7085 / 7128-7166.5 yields 1.27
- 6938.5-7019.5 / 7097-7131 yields 1.84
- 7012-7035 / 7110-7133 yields 2.07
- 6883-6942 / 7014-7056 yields 1.04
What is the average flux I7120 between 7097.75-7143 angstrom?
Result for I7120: 14.8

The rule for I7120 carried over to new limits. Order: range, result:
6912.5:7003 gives 8.66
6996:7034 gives 8.78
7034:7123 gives 10.8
